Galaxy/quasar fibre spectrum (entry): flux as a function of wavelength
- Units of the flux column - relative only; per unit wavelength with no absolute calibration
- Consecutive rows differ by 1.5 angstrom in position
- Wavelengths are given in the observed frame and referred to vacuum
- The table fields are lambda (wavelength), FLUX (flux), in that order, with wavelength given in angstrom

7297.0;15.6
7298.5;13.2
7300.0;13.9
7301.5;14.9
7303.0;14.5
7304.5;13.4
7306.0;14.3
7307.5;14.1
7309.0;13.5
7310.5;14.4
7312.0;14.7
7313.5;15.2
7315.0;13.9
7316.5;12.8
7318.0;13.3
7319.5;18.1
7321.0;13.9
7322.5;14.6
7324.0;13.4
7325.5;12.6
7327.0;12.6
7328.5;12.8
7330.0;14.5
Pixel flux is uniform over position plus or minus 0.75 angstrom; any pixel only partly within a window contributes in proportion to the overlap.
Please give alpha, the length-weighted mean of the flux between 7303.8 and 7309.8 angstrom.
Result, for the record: 13.8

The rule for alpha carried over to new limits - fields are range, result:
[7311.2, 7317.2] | 14.2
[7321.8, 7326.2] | 13.5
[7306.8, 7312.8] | 14.2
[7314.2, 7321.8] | 14.4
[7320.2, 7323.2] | 14.3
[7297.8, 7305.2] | 14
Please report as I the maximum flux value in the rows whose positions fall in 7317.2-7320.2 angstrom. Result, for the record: 18.1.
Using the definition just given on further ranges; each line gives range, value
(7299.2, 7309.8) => 14.9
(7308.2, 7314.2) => 15.2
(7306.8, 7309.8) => 14.1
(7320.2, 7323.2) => 14.6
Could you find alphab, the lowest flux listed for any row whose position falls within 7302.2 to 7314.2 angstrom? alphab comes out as 13.4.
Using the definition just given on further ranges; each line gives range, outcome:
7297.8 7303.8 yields 13.2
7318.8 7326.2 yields 12.6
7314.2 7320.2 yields 12.8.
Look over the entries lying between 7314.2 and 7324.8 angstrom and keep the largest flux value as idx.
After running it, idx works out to 18.1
